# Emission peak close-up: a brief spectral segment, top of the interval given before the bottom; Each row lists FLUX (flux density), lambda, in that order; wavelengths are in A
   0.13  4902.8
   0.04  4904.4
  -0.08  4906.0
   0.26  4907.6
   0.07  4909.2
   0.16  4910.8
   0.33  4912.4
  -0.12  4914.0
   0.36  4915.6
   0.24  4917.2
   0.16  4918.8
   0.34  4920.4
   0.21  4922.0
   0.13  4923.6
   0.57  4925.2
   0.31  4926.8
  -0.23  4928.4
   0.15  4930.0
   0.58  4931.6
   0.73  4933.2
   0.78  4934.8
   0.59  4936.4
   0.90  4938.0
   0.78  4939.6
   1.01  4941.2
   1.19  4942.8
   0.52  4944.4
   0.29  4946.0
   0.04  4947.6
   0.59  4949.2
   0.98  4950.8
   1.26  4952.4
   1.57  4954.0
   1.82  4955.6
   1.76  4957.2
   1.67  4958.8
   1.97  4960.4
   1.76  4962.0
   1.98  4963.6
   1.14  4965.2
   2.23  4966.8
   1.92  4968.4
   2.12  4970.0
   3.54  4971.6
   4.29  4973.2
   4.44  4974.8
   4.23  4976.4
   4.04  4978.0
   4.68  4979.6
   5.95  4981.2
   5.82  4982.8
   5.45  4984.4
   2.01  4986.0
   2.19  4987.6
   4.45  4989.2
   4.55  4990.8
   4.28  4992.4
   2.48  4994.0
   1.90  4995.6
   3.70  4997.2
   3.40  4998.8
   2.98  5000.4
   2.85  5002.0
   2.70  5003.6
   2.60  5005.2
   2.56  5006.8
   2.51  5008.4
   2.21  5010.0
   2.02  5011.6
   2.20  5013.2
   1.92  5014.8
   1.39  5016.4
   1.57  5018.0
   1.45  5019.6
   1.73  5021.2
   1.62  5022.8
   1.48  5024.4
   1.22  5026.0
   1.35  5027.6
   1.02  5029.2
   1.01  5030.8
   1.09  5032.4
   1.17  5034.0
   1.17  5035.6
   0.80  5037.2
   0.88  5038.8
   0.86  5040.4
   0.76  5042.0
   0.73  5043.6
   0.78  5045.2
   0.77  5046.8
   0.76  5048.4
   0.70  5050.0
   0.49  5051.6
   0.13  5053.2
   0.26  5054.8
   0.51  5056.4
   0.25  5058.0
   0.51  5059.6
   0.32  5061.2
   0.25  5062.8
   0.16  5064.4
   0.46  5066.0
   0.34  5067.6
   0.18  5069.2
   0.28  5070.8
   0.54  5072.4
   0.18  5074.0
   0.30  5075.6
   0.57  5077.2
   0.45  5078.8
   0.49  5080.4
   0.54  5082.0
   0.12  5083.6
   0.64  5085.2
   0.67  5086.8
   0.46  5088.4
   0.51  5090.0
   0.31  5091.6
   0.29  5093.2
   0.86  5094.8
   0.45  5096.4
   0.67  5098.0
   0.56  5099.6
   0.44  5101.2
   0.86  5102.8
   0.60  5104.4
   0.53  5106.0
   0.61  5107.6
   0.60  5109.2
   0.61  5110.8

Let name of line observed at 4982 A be Lyman alpha 1216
